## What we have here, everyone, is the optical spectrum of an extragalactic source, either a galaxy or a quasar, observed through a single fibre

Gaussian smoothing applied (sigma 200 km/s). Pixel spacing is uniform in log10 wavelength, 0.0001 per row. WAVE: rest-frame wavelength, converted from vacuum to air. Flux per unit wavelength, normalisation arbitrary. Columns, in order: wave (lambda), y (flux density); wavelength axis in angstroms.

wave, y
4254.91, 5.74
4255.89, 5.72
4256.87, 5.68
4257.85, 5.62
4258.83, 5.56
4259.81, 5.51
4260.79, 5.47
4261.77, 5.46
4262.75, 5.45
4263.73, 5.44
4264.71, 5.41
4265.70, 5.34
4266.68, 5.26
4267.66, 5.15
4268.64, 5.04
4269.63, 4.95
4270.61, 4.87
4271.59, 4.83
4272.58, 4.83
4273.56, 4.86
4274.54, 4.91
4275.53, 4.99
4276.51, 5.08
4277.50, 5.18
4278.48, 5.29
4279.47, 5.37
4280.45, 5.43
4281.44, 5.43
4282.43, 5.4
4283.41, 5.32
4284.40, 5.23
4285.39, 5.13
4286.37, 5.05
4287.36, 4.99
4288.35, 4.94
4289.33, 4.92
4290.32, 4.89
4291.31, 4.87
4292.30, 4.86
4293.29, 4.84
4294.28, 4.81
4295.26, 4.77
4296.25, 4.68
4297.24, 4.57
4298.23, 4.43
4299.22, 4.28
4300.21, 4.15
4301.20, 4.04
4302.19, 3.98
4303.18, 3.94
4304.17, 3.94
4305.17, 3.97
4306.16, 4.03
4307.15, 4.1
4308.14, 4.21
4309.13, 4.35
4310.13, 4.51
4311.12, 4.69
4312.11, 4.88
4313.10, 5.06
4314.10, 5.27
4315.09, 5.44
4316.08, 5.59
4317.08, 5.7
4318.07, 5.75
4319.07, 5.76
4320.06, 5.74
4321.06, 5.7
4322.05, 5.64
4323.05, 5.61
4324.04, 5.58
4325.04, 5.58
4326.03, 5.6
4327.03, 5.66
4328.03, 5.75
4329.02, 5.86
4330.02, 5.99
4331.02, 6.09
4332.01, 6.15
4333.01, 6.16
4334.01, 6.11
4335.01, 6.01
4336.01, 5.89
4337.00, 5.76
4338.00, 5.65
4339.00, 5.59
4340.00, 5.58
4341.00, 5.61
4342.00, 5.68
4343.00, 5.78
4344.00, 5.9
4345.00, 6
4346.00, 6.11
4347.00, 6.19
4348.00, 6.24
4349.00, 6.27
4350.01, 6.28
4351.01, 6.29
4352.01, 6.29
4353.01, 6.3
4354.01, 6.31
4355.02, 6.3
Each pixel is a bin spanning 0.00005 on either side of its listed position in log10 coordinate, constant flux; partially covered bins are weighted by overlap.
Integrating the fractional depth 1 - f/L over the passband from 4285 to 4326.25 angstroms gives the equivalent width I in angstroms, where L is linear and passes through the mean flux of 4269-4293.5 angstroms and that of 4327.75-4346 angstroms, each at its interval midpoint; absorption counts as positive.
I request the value 4.2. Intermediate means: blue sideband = 5.06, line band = 4.87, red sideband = 5.87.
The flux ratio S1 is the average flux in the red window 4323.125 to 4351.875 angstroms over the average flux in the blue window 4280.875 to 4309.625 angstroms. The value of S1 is 1.28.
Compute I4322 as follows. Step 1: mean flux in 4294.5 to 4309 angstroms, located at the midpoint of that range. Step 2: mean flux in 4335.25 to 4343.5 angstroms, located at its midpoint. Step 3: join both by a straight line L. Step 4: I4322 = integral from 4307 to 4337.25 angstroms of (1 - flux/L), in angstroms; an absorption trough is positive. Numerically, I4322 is -2.8 angstroms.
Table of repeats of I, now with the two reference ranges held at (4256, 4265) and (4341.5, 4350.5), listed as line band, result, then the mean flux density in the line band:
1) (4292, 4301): 1.8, 4.58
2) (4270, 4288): 1.7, 5.12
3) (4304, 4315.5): 2.5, 4.55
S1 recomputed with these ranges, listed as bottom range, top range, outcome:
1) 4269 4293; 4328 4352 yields 1.18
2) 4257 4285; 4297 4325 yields 0.92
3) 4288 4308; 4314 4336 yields 1.30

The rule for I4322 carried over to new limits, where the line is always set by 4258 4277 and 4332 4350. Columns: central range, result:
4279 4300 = 1.77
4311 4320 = 0.44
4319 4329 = 0.16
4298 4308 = 2.64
